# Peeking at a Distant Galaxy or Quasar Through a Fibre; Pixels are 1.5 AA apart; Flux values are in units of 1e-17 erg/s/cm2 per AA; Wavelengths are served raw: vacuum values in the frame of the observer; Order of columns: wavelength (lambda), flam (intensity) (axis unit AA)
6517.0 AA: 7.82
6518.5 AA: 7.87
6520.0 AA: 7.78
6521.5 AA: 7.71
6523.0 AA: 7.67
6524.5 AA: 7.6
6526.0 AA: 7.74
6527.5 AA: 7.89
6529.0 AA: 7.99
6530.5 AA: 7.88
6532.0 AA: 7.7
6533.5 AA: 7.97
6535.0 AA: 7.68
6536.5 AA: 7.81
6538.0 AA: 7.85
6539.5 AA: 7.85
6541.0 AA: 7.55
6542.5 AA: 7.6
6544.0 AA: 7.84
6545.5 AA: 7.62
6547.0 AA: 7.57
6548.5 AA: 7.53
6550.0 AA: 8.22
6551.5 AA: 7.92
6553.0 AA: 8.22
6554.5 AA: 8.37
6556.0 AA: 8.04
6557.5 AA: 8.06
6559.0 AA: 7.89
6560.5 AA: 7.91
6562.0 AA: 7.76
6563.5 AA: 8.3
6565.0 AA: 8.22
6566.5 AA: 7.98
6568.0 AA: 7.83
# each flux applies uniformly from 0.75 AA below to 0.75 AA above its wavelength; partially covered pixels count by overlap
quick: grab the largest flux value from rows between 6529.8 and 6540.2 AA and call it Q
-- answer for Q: 7.97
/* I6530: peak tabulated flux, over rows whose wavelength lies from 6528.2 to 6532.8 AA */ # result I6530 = 7.99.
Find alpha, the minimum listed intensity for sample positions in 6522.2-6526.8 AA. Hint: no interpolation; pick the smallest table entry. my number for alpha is 7.6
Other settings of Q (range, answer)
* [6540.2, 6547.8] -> 7.84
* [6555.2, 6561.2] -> 8.06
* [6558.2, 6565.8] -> 8.3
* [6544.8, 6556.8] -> 8.37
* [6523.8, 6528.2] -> 7.89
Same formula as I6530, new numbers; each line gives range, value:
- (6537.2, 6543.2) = 7.85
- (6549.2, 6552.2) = 8.22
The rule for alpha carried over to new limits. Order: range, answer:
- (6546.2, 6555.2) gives 7.53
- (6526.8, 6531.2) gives 7.88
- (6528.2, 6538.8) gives 7.68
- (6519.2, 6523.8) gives 7.67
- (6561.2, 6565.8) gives 7.76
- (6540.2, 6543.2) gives 7.55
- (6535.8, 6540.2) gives 7.81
